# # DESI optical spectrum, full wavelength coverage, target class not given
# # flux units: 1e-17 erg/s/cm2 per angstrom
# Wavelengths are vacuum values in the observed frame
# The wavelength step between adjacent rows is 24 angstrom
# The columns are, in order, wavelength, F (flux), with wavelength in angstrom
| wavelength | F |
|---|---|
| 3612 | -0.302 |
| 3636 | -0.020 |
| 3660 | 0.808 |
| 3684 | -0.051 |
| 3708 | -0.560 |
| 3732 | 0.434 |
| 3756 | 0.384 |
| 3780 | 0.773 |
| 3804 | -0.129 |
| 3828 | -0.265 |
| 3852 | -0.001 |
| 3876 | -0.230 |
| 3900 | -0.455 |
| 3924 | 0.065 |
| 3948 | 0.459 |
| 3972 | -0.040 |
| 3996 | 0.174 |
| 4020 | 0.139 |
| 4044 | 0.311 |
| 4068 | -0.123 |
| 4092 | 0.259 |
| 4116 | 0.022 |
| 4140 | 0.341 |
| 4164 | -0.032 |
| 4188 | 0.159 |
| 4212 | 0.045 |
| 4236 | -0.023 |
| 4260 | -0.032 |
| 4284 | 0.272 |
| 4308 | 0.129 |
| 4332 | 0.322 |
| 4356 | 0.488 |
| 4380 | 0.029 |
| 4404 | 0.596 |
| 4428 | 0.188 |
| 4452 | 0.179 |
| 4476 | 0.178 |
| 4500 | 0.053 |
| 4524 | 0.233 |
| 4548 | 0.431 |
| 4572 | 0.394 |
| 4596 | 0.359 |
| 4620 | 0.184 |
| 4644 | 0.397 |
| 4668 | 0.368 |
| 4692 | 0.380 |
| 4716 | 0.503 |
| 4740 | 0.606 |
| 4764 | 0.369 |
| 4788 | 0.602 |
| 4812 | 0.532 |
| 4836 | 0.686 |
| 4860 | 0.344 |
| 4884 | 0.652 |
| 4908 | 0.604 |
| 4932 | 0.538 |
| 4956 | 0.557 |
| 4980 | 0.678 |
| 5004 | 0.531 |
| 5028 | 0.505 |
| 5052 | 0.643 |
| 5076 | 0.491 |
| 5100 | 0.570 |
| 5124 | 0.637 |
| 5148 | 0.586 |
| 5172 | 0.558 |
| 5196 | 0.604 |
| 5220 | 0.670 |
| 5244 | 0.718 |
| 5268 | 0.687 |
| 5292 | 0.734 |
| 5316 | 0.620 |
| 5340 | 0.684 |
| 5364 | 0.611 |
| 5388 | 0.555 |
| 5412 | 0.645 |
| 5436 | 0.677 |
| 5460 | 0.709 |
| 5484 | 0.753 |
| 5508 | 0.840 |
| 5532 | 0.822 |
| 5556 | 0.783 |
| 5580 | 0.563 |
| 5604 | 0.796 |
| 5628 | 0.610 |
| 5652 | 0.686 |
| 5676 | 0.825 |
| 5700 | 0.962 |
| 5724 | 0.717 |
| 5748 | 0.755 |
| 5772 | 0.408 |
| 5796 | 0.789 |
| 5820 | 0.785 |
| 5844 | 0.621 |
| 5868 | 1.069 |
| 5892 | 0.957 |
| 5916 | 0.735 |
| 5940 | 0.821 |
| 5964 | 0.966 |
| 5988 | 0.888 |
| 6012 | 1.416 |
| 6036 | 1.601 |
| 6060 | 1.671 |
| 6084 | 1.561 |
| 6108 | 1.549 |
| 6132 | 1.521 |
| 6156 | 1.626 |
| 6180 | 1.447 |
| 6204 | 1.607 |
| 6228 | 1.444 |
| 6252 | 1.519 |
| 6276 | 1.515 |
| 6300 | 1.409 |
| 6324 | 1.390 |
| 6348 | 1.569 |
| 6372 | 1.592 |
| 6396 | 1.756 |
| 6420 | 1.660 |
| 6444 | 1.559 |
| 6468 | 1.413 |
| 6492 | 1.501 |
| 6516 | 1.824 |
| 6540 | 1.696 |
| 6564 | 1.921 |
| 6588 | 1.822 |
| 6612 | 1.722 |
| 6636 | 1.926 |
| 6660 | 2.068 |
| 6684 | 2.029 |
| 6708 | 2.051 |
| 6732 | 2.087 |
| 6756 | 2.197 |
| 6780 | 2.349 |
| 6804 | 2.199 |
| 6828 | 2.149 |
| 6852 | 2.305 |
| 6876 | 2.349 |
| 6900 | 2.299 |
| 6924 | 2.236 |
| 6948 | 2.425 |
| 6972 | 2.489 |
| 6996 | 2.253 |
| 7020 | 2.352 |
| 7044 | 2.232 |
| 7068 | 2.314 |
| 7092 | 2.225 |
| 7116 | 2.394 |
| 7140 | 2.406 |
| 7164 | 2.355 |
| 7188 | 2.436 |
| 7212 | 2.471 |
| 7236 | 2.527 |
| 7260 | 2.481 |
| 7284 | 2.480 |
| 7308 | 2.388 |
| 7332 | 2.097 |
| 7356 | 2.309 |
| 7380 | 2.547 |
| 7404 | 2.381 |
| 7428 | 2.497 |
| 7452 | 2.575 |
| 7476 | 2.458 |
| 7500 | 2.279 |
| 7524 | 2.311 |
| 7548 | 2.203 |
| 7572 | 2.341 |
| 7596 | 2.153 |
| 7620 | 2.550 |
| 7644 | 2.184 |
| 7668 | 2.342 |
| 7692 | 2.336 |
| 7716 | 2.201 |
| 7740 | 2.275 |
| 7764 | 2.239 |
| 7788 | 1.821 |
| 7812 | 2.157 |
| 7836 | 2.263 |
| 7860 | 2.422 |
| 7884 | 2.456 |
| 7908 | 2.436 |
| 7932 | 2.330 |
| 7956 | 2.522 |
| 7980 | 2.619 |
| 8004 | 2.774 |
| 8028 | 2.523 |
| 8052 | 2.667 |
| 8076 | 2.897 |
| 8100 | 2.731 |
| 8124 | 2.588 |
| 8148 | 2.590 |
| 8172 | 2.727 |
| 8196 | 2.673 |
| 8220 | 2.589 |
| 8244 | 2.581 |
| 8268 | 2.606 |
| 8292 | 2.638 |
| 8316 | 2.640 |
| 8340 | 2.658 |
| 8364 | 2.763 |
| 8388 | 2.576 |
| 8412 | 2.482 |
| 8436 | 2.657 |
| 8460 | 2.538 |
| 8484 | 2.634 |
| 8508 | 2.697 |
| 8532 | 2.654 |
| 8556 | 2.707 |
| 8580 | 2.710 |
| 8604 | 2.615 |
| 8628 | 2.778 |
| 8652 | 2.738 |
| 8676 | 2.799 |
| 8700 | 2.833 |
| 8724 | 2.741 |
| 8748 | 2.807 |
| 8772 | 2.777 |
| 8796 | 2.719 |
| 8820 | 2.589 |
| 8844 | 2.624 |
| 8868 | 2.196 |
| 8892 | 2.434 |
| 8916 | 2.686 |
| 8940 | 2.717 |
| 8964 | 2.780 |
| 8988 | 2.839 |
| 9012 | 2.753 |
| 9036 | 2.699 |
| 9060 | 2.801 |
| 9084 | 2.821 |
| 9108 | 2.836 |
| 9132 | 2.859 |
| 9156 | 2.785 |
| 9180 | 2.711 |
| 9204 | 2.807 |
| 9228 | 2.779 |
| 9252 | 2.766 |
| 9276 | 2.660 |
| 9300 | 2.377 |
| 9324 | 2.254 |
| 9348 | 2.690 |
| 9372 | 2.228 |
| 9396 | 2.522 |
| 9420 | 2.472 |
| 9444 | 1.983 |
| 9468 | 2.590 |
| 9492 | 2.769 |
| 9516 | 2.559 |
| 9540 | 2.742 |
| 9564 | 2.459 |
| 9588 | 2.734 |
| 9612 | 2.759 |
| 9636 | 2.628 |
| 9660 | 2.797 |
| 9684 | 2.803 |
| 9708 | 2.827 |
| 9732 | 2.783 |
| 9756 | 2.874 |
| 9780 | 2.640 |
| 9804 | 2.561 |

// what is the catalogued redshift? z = 0.506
